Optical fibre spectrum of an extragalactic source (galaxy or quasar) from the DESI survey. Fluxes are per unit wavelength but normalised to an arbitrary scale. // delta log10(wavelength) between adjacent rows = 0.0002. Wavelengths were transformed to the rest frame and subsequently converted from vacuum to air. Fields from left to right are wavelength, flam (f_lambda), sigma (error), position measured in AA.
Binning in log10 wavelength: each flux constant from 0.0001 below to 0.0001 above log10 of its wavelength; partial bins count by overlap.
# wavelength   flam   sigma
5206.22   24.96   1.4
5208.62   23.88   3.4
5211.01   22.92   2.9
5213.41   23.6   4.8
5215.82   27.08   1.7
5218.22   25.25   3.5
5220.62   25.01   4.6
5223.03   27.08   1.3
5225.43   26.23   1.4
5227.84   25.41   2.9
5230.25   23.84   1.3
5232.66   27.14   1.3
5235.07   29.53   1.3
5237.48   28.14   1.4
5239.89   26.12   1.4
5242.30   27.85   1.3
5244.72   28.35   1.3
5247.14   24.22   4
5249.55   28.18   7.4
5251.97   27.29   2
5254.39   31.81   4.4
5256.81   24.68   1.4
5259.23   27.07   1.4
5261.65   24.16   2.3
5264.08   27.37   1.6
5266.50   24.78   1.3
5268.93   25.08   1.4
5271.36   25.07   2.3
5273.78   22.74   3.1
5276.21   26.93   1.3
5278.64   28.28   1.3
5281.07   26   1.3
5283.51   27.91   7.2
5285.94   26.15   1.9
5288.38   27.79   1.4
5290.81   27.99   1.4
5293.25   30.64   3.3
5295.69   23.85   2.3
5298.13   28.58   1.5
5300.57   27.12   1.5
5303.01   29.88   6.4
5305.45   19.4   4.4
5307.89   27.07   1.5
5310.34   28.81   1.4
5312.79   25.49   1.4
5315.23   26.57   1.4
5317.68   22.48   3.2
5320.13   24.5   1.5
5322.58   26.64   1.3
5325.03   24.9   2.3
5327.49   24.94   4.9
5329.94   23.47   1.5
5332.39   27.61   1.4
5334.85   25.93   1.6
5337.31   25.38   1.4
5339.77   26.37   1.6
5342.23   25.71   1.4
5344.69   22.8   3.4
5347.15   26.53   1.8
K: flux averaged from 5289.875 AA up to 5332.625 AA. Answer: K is 26.1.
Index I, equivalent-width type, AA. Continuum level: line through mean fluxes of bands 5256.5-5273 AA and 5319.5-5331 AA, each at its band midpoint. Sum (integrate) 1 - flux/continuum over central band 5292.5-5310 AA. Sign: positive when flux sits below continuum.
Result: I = -1.1 AA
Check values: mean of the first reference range 25.4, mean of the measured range 26.7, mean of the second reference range 24.9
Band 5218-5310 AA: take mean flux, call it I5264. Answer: 26.6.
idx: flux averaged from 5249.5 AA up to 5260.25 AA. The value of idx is 27.8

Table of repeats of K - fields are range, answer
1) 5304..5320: 25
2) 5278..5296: 27.5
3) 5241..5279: 26.4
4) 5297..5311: 26.7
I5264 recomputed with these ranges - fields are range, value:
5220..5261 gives 26.9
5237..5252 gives 27.1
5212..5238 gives 26.1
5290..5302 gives 27.7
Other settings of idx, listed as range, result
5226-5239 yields 26.8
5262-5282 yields 25.7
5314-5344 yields 25.3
